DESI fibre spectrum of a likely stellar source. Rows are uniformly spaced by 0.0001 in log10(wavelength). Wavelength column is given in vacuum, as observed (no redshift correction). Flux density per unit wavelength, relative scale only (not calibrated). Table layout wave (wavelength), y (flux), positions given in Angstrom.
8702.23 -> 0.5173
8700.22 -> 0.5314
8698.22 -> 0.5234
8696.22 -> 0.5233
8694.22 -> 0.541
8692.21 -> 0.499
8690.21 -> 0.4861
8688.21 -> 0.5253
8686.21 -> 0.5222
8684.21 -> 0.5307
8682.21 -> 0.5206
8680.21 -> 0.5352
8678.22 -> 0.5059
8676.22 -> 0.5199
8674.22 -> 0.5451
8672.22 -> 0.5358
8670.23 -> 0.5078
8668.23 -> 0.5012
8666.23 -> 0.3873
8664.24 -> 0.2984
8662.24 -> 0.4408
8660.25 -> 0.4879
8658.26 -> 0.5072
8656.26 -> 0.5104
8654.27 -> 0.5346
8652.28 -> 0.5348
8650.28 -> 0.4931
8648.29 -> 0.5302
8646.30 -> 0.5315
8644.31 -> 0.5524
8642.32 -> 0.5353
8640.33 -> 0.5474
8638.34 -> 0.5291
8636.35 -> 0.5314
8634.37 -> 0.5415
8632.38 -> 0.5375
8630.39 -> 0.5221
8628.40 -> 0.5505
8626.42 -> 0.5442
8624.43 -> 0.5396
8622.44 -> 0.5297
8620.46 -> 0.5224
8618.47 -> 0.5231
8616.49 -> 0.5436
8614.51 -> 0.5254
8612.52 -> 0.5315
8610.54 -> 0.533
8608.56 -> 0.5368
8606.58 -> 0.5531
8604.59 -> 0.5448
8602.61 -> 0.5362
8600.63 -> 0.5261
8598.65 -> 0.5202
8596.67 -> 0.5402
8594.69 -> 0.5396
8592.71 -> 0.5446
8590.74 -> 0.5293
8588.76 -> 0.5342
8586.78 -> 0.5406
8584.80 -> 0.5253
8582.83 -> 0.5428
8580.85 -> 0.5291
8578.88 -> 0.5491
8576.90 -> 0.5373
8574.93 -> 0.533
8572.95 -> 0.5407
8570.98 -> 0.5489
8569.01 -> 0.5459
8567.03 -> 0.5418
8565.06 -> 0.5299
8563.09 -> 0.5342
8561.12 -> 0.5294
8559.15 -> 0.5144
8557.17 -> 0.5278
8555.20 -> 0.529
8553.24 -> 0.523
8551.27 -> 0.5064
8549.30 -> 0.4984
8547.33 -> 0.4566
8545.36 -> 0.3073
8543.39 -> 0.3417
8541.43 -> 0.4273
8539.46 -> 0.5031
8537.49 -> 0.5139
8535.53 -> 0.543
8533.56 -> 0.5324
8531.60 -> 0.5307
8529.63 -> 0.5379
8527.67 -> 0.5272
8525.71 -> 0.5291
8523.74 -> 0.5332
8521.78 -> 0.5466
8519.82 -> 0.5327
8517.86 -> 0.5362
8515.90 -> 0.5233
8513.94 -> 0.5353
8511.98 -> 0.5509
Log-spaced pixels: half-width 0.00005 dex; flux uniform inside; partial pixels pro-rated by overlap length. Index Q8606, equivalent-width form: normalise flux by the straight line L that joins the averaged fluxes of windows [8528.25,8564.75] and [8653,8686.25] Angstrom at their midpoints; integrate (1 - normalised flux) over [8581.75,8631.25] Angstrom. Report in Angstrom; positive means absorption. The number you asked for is -4.2 Angstrom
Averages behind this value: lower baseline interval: 0.493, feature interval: 0.535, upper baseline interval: 0.493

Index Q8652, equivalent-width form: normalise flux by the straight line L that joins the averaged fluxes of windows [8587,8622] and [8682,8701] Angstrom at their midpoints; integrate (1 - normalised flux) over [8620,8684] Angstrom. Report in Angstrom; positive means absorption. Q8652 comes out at 1.7 Angstrom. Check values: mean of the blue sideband 0.534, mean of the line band 0.513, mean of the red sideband 0.52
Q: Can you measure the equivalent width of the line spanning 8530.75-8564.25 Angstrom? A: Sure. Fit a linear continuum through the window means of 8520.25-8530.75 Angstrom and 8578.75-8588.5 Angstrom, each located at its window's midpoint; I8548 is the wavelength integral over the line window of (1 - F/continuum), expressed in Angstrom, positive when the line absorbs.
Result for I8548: 2.9 Angstrom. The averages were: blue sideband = 0.535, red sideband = 0.536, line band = 0.489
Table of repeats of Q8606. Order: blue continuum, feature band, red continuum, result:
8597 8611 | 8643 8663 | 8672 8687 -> 0.62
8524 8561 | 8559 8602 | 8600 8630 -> -1.69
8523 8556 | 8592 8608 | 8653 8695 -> -1.45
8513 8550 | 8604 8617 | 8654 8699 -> -1.03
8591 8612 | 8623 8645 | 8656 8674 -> -1.69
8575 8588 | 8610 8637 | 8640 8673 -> -1.08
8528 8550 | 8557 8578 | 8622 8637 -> -1.78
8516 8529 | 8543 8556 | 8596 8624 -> 1.90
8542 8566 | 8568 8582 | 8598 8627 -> -1.11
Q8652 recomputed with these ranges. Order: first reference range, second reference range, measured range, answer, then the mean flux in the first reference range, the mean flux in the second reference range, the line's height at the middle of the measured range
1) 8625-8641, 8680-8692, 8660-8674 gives 1.9 Angstrom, 0.538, 0.518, 0.525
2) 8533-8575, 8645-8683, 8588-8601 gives -0.9 Angstrom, 0.5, 0.497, 0.499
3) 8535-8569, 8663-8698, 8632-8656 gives -1.7 Angstrom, 0.491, 0.499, 0.497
